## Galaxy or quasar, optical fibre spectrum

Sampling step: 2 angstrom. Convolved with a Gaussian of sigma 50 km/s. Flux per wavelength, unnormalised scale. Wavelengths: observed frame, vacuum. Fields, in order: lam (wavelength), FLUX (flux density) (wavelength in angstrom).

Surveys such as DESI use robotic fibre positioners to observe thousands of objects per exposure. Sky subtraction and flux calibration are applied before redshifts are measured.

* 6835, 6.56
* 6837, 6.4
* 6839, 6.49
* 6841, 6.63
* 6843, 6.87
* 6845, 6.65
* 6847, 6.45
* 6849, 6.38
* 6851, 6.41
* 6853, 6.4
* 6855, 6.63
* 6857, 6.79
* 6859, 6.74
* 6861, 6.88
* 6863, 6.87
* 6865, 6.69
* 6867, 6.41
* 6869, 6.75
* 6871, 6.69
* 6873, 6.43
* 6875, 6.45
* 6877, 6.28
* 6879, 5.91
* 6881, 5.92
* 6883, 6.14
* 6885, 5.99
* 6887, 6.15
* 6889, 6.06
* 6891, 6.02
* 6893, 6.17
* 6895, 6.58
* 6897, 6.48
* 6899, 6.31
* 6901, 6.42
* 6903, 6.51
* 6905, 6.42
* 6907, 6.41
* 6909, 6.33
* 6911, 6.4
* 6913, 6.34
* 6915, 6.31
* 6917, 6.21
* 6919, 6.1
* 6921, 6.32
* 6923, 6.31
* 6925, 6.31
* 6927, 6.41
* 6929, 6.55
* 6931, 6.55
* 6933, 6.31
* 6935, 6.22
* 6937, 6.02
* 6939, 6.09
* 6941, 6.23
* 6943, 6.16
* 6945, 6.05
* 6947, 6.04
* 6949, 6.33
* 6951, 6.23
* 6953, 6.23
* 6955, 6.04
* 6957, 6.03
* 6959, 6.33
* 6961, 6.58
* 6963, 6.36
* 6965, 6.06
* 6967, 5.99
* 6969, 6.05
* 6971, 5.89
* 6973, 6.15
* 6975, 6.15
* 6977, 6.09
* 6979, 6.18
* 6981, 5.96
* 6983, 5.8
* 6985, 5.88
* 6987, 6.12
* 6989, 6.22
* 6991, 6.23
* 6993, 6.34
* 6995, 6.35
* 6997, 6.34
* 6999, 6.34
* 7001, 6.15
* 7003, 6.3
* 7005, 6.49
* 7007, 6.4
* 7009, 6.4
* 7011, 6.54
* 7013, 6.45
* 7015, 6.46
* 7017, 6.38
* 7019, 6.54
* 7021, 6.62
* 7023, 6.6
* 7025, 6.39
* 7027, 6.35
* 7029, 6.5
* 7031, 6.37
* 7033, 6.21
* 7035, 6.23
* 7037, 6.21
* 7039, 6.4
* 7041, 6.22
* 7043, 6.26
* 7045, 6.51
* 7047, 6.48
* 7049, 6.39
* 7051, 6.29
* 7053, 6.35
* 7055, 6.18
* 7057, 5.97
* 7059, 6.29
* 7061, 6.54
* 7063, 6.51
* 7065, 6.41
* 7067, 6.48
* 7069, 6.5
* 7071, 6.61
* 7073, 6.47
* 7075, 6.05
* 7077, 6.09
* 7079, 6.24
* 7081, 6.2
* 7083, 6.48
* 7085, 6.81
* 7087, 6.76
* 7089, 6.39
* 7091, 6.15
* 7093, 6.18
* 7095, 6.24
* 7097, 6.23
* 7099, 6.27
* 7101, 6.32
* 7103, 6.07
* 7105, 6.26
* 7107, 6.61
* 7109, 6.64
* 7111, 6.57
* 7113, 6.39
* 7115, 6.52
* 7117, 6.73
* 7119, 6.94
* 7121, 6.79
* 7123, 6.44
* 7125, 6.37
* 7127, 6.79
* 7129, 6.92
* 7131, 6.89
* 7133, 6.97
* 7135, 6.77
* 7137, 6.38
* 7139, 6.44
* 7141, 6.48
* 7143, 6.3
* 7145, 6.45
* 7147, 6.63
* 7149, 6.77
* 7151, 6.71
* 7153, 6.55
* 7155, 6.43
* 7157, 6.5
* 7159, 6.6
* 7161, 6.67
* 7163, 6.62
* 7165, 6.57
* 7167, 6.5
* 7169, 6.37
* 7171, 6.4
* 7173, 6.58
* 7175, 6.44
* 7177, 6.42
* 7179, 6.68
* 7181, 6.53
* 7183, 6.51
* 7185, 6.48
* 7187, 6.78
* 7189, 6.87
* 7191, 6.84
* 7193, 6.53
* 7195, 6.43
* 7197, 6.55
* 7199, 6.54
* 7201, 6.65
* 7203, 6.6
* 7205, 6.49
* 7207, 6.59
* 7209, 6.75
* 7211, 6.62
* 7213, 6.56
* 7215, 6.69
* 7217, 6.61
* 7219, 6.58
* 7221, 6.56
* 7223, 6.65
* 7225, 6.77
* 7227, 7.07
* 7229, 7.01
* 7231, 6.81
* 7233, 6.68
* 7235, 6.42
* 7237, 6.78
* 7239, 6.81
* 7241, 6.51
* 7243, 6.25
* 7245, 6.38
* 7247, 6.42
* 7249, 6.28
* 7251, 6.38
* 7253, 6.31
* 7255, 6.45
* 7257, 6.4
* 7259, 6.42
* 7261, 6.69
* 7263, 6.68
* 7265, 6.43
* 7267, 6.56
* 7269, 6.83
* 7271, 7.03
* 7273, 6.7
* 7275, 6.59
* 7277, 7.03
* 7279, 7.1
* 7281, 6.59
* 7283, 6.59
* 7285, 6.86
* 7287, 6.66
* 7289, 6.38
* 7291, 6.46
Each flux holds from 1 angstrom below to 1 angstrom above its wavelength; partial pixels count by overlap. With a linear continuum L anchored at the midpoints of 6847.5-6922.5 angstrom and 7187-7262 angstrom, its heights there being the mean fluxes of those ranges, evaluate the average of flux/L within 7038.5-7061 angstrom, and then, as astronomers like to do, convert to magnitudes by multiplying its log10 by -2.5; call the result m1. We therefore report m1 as 0.03 mag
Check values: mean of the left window 6.39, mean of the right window 6.6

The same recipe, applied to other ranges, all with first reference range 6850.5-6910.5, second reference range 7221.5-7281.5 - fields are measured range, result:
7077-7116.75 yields 0.03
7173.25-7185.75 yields 0.01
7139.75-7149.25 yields 0.01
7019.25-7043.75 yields 0.02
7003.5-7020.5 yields 0.01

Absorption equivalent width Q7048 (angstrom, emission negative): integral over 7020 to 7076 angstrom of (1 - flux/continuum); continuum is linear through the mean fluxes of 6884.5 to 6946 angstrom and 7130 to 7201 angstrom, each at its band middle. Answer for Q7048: 0.6 angstrom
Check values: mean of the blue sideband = 6.28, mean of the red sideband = 6.58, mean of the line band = 6.37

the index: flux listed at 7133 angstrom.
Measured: 6.97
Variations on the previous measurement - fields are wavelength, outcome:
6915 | 6.31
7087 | 6.76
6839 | 6.49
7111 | 6.57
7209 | 6.75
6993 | 6.34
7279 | 7.1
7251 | 6.38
